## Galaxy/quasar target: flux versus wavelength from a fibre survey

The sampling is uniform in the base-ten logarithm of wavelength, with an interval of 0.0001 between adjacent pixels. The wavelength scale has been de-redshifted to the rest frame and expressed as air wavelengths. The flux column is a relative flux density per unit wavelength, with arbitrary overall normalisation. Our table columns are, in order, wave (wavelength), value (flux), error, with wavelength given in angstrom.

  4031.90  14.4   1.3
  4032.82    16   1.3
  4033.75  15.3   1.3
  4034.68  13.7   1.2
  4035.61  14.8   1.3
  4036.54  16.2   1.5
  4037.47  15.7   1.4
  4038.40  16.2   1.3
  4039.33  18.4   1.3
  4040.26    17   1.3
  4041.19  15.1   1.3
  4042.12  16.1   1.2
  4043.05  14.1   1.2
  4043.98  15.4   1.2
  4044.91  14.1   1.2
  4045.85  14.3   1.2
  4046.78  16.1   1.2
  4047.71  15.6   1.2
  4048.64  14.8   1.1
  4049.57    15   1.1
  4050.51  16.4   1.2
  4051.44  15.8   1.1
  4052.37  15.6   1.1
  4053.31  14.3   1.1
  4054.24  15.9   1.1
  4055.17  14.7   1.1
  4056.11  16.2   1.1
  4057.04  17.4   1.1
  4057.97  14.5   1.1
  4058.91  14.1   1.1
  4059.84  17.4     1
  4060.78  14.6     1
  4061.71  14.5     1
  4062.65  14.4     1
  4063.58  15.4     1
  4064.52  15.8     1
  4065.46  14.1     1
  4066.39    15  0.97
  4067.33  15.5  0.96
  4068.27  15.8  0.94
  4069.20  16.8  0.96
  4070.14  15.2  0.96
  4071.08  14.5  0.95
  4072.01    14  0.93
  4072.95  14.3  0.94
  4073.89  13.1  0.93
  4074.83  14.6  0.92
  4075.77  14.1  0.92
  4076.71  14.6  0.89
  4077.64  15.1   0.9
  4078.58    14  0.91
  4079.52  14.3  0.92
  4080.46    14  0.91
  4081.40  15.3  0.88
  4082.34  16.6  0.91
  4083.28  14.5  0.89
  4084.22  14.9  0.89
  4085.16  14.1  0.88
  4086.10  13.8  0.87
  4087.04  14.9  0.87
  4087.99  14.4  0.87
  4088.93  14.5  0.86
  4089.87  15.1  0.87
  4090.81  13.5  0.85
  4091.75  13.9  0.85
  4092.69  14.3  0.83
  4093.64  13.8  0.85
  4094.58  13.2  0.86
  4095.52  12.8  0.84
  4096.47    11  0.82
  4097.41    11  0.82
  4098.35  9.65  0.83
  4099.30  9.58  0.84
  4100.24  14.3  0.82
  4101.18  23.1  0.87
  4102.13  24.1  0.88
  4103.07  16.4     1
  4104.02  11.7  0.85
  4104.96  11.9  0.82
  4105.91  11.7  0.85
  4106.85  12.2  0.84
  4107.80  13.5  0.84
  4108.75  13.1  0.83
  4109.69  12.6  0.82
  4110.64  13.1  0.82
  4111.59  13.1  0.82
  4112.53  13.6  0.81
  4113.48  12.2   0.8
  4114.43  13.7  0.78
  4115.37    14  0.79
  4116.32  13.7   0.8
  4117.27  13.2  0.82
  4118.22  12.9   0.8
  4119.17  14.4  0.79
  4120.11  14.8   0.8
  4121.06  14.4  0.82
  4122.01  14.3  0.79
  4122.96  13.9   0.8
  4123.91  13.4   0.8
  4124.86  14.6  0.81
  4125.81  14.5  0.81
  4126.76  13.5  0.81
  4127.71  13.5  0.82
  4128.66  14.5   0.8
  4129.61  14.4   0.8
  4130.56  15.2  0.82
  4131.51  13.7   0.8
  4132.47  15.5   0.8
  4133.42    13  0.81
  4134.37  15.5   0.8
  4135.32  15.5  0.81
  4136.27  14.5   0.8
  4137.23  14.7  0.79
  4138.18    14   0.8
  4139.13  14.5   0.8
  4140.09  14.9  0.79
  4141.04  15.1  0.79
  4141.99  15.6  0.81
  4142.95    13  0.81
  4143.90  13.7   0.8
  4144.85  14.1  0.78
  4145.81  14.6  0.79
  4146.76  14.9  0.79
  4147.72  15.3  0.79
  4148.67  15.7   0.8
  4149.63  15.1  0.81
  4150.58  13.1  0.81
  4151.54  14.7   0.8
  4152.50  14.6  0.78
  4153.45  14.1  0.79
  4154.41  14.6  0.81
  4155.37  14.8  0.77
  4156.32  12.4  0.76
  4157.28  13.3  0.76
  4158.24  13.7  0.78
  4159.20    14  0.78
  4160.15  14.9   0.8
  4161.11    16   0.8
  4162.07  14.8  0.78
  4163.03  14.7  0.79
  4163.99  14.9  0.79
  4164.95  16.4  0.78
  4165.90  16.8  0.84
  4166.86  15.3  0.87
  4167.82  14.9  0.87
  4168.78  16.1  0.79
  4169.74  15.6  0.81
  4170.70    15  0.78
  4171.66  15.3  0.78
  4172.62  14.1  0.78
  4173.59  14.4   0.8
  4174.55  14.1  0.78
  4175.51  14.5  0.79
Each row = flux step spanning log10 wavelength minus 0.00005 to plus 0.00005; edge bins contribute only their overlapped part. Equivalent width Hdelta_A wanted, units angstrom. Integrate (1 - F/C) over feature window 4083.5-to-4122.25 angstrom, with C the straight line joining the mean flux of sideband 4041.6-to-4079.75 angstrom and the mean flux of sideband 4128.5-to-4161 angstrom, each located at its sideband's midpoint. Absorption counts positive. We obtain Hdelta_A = 2.5 angstrom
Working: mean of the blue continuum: 15.1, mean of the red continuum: 14.5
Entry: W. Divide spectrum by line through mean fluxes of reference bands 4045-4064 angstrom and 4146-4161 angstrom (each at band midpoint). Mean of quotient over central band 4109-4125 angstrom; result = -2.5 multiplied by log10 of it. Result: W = 0.09 mag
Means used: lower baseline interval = 15.3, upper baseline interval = 14.4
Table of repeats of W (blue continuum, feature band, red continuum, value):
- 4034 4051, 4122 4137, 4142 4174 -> 0.041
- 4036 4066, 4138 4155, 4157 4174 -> 0.041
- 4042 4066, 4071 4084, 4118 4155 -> 0.036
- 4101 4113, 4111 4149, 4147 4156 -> 0.022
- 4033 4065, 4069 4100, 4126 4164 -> 0.089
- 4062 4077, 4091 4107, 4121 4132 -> 0.048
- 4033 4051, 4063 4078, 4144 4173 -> 0.033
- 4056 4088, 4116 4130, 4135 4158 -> 0.044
